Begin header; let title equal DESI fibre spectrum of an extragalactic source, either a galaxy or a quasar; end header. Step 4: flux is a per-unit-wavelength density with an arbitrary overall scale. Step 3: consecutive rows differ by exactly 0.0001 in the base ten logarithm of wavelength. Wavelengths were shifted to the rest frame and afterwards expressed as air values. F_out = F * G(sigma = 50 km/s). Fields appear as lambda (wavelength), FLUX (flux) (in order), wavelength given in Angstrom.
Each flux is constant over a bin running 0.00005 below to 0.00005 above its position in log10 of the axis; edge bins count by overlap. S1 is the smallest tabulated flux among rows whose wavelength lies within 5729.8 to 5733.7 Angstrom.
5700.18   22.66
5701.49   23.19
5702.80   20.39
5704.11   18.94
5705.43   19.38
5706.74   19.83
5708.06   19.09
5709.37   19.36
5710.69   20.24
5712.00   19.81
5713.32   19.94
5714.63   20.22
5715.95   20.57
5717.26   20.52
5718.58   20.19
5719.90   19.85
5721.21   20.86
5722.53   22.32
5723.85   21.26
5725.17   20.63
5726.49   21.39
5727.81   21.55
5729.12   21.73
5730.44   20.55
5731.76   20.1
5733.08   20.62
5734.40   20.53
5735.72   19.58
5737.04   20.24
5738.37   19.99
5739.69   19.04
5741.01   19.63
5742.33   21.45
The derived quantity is 20.1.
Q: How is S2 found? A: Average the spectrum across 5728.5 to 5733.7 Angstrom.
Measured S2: 20.7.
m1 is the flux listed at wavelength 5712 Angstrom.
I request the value 19.81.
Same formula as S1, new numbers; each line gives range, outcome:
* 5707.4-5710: 19.09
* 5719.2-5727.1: 19.85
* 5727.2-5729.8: 21.55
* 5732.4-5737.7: 19.58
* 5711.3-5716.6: 19.81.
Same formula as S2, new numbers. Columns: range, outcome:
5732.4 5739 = 20.2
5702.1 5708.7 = 19.5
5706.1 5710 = 19.4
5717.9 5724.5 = 20.9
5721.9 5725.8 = 21.4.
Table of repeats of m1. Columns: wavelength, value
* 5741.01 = 19.63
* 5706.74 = 19.83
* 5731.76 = 20.1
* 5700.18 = 22.66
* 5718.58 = 20.19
